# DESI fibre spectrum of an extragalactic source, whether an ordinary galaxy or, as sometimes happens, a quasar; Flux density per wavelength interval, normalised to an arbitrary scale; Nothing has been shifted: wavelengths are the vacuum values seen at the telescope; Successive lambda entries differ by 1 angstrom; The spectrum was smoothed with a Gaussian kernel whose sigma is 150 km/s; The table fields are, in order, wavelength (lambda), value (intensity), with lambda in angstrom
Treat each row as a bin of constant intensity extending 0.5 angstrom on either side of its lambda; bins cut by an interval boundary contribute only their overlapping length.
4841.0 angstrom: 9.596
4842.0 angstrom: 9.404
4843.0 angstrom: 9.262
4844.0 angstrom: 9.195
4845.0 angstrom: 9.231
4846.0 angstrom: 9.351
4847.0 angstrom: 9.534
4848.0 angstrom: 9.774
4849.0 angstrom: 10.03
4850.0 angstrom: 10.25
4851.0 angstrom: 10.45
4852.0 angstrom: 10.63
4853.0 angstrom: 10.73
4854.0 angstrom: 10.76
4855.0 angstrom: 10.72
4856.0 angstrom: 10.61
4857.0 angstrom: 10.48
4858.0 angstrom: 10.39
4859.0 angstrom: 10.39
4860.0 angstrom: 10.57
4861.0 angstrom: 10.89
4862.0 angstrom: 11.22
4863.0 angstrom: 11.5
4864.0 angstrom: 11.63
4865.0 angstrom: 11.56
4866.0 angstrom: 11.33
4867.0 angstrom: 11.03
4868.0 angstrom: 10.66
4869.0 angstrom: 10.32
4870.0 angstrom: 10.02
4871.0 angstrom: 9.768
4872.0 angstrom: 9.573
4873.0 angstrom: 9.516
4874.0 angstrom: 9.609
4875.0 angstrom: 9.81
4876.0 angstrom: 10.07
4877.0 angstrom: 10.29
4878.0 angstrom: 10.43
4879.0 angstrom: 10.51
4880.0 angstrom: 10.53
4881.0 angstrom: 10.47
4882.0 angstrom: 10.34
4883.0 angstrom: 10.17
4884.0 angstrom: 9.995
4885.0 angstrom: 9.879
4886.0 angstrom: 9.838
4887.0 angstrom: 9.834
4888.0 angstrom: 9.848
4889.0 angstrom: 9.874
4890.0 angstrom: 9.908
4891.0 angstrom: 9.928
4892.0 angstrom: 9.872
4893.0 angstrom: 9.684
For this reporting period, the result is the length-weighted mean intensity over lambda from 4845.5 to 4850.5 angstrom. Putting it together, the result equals 9.79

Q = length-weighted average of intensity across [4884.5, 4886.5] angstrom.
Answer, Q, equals 9.86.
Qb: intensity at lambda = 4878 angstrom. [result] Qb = 10.43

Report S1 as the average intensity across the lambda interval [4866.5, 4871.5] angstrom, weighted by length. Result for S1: 10.4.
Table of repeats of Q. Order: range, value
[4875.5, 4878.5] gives 10.3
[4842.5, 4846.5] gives 9.26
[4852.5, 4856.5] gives 10.7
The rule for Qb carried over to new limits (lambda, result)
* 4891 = 9.928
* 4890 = 9.908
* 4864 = 11.63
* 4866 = 11.33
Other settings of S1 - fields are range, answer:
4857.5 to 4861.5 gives 10.6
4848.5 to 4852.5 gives 10.3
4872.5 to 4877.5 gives 9.86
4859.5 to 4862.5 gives 10.9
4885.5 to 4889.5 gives 9.85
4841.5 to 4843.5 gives 9.33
